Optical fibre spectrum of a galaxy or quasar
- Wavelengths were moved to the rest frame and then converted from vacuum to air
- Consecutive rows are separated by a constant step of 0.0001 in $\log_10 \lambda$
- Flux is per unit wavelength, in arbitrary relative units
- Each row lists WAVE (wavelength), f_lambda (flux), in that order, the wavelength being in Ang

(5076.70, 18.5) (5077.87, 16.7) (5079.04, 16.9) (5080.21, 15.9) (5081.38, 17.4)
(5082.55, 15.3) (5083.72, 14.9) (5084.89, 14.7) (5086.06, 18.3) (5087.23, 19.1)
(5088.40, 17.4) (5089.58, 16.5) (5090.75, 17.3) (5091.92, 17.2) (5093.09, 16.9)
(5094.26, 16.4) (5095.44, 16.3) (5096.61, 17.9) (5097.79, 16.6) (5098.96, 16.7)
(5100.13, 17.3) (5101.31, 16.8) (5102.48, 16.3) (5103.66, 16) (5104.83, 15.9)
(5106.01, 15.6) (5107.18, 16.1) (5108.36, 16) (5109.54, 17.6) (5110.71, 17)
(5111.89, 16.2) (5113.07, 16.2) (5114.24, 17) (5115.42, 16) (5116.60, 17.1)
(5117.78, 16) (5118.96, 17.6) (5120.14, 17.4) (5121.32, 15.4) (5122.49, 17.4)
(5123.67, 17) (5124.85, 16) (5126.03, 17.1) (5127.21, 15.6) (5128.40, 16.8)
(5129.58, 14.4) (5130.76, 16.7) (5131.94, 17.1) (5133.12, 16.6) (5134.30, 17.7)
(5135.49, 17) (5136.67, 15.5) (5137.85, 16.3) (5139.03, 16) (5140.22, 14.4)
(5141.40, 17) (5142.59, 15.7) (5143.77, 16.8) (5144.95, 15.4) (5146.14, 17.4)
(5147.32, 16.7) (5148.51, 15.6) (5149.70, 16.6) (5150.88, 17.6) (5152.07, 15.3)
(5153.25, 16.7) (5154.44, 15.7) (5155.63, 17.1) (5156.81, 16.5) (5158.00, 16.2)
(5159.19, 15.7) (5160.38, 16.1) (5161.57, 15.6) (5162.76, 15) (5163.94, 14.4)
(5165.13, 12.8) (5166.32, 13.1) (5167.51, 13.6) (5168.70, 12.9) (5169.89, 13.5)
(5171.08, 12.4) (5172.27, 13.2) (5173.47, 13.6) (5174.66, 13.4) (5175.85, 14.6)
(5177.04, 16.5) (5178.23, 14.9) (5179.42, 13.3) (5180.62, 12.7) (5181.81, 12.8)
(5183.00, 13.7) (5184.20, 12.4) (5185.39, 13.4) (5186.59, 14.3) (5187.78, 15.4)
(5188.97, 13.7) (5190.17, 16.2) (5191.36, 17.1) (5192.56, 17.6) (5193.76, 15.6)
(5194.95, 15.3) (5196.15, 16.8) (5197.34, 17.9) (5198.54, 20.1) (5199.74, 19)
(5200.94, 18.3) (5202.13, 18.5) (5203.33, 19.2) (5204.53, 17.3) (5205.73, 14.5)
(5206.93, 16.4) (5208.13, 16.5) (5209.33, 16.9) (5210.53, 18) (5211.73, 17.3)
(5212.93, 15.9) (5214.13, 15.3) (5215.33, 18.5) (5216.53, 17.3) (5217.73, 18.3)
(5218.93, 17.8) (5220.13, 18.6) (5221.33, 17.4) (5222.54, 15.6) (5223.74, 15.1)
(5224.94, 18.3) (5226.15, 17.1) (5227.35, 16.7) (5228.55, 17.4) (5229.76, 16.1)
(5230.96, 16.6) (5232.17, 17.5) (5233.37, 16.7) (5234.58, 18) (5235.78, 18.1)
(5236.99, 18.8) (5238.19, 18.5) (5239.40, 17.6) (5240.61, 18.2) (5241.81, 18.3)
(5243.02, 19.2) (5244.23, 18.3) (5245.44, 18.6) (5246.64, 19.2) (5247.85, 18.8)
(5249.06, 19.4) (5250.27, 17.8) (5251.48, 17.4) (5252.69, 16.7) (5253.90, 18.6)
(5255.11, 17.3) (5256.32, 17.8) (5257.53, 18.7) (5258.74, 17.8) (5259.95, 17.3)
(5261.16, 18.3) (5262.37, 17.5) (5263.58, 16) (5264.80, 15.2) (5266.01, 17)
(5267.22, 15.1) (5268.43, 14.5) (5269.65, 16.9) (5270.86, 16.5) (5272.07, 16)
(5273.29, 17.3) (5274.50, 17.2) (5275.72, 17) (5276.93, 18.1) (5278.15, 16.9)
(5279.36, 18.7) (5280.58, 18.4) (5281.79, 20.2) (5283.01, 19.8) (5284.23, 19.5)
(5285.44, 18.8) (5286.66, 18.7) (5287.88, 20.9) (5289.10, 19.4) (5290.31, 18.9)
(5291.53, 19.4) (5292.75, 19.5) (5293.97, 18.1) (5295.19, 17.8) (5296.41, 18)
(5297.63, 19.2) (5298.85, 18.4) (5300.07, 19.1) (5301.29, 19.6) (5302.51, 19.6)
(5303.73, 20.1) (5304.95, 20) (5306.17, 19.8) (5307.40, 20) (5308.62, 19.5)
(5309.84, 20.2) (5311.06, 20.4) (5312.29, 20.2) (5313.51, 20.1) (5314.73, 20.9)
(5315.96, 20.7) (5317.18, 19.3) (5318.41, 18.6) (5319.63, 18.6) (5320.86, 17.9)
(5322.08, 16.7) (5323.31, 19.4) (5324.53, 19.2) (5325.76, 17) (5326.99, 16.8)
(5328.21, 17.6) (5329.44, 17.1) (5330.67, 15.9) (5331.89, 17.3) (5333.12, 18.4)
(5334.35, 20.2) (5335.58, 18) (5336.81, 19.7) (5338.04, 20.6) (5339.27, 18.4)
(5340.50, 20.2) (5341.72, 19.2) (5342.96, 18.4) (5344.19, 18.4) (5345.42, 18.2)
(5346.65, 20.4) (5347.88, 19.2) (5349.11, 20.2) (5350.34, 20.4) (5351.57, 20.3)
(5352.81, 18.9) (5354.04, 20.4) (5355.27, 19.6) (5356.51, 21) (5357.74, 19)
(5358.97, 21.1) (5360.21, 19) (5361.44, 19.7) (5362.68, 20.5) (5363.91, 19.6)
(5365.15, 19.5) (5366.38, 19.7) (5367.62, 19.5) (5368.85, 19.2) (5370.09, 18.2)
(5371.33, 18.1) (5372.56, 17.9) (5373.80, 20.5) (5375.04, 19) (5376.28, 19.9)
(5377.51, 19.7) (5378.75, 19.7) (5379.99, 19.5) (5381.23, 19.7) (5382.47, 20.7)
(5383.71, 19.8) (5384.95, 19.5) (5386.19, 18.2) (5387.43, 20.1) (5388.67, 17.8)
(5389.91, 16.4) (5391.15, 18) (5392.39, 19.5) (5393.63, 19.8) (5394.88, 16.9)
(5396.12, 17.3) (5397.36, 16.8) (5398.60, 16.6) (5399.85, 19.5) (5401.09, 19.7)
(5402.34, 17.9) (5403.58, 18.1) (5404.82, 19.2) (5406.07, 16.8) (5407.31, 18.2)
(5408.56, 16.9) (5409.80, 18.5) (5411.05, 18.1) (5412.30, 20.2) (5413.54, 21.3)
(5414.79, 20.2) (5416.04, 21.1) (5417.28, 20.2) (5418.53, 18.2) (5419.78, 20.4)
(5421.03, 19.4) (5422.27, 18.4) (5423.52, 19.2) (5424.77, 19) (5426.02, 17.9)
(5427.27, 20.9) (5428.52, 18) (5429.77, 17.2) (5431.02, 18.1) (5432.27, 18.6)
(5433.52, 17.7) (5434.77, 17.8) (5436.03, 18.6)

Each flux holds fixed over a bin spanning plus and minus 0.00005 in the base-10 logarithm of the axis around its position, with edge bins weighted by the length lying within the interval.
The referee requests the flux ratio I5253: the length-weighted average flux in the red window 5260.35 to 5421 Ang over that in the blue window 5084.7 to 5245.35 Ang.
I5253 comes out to 1.15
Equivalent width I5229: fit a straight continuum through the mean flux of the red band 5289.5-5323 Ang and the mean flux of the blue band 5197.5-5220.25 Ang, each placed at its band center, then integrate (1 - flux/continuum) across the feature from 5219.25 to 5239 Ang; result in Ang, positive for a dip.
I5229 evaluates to 0.68 Ang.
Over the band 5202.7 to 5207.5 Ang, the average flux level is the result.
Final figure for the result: 16.8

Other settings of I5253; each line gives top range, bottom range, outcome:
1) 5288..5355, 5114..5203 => 1.21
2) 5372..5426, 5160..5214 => 1.23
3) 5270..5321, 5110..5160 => 1.16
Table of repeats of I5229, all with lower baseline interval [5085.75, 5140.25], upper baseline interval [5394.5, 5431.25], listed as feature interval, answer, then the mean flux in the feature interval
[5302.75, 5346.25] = -2.08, 19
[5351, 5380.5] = -1.91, 19.6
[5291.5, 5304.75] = -0.80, 19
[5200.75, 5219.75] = 0.07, 17.2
